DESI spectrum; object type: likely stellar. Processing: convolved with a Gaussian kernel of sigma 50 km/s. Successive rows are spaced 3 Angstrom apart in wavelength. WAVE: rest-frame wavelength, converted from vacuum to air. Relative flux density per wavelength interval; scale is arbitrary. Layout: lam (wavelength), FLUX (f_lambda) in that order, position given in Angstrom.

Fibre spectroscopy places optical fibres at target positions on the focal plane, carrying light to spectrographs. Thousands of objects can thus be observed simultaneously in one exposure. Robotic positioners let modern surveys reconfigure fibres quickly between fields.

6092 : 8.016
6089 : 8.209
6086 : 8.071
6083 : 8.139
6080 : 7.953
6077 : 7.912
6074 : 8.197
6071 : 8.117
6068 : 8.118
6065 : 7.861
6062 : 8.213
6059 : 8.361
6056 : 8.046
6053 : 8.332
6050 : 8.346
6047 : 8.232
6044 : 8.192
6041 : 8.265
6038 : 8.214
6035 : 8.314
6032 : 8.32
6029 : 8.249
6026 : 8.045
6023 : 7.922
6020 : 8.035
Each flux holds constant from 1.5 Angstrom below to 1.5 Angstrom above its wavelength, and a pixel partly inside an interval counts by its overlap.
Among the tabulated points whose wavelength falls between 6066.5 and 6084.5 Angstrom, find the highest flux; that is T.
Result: 8.197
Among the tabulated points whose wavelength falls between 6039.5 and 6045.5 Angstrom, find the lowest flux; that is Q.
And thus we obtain 8.192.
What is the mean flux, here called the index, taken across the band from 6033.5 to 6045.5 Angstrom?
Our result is 8.25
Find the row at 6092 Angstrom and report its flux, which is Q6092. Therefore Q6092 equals 8.016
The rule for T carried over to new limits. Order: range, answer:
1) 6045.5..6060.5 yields 8.361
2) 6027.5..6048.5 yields 8.32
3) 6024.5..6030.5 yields 8.249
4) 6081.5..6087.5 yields 8.139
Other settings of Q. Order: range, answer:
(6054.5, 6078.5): 7.861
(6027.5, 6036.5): 8.249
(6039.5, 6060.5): 8.046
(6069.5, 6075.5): 8.117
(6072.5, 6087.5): 7.912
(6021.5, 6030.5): 7.922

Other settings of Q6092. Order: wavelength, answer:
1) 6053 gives 8.332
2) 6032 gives 8.32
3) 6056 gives 8.046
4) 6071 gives 8.117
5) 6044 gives 8.192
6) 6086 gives 8.071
